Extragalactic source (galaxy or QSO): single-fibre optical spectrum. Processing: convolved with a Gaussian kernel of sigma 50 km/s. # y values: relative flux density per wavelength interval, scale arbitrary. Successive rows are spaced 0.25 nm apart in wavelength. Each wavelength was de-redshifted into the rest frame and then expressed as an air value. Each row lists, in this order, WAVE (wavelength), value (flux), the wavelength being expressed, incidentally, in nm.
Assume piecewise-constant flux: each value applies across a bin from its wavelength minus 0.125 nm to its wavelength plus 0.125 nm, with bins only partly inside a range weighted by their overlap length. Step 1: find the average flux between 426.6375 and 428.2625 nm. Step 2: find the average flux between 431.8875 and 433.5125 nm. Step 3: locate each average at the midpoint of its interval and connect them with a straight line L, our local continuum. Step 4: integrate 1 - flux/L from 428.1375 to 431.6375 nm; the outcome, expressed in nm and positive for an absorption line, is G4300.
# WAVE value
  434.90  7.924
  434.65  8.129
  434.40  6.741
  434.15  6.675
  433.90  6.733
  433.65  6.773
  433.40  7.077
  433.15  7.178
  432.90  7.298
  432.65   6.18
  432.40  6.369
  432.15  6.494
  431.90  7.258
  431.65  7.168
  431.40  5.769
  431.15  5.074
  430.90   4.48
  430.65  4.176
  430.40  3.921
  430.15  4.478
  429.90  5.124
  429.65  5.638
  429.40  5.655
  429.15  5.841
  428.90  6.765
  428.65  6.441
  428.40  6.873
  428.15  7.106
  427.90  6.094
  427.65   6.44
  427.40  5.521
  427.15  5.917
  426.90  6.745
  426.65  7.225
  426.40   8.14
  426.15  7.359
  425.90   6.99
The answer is 0.55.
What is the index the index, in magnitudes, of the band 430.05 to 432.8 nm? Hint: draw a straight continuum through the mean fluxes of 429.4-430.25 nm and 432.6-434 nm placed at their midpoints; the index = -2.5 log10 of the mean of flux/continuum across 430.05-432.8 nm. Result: 0.08 mag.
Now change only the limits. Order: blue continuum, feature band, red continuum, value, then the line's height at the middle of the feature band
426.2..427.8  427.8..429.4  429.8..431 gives -0.15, 5.62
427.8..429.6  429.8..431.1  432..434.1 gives 0.41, 6.53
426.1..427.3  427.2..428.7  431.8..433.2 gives 0.09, 6.97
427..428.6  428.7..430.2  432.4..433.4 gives 0.15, 6.5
